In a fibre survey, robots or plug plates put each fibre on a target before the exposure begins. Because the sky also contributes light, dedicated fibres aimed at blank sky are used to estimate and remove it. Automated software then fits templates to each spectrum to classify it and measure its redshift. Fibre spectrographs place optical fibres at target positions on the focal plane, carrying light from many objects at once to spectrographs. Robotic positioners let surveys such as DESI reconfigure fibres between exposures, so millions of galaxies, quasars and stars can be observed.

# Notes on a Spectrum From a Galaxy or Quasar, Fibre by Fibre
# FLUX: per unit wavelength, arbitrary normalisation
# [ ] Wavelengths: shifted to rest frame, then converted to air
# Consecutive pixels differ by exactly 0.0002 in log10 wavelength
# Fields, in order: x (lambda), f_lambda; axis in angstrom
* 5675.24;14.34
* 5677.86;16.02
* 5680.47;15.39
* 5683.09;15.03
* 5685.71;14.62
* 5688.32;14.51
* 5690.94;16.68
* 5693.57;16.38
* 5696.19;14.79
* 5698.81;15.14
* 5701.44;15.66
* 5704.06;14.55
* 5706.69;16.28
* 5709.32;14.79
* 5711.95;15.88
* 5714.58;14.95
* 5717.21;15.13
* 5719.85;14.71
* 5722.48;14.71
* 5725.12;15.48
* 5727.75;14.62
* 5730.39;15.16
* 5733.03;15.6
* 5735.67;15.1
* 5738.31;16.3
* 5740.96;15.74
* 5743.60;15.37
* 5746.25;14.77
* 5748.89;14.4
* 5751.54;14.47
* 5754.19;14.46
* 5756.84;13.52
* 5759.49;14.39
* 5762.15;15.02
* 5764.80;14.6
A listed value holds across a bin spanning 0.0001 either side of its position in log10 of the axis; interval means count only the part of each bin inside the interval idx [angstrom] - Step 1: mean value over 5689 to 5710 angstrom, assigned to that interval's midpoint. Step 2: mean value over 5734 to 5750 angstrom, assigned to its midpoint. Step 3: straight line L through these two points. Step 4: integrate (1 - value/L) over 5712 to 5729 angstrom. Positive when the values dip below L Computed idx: 0.5 angstrom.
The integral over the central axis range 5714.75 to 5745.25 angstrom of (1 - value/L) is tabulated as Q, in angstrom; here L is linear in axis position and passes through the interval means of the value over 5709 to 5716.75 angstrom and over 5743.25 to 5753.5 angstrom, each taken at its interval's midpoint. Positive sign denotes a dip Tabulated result -0.6 angstrom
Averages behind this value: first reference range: 15.3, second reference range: 14.7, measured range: 15.2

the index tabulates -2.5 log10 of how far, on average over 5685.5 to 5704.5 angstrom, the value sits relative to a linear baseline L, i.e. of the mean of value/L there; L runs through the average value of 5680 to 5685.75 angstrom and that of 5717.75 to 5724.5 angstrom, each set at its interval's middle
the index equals -0.03 mag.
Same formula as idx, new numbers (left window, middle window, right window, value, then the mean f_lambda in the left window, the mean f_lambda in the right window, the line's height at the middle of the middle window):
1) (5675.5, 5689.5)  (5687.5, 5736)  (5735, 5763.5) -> -1.0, 15.1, 14.9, 15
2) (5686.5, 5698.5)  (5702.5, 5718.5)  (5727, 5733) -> 0.0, 15.5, 15.1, 15.3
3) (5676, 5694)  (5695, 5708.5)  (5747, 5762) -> -0.1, 15.4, 14.3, 15.2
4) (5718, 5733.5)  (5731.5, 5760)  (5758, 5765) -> -0.2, 15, 14.7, 14.8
